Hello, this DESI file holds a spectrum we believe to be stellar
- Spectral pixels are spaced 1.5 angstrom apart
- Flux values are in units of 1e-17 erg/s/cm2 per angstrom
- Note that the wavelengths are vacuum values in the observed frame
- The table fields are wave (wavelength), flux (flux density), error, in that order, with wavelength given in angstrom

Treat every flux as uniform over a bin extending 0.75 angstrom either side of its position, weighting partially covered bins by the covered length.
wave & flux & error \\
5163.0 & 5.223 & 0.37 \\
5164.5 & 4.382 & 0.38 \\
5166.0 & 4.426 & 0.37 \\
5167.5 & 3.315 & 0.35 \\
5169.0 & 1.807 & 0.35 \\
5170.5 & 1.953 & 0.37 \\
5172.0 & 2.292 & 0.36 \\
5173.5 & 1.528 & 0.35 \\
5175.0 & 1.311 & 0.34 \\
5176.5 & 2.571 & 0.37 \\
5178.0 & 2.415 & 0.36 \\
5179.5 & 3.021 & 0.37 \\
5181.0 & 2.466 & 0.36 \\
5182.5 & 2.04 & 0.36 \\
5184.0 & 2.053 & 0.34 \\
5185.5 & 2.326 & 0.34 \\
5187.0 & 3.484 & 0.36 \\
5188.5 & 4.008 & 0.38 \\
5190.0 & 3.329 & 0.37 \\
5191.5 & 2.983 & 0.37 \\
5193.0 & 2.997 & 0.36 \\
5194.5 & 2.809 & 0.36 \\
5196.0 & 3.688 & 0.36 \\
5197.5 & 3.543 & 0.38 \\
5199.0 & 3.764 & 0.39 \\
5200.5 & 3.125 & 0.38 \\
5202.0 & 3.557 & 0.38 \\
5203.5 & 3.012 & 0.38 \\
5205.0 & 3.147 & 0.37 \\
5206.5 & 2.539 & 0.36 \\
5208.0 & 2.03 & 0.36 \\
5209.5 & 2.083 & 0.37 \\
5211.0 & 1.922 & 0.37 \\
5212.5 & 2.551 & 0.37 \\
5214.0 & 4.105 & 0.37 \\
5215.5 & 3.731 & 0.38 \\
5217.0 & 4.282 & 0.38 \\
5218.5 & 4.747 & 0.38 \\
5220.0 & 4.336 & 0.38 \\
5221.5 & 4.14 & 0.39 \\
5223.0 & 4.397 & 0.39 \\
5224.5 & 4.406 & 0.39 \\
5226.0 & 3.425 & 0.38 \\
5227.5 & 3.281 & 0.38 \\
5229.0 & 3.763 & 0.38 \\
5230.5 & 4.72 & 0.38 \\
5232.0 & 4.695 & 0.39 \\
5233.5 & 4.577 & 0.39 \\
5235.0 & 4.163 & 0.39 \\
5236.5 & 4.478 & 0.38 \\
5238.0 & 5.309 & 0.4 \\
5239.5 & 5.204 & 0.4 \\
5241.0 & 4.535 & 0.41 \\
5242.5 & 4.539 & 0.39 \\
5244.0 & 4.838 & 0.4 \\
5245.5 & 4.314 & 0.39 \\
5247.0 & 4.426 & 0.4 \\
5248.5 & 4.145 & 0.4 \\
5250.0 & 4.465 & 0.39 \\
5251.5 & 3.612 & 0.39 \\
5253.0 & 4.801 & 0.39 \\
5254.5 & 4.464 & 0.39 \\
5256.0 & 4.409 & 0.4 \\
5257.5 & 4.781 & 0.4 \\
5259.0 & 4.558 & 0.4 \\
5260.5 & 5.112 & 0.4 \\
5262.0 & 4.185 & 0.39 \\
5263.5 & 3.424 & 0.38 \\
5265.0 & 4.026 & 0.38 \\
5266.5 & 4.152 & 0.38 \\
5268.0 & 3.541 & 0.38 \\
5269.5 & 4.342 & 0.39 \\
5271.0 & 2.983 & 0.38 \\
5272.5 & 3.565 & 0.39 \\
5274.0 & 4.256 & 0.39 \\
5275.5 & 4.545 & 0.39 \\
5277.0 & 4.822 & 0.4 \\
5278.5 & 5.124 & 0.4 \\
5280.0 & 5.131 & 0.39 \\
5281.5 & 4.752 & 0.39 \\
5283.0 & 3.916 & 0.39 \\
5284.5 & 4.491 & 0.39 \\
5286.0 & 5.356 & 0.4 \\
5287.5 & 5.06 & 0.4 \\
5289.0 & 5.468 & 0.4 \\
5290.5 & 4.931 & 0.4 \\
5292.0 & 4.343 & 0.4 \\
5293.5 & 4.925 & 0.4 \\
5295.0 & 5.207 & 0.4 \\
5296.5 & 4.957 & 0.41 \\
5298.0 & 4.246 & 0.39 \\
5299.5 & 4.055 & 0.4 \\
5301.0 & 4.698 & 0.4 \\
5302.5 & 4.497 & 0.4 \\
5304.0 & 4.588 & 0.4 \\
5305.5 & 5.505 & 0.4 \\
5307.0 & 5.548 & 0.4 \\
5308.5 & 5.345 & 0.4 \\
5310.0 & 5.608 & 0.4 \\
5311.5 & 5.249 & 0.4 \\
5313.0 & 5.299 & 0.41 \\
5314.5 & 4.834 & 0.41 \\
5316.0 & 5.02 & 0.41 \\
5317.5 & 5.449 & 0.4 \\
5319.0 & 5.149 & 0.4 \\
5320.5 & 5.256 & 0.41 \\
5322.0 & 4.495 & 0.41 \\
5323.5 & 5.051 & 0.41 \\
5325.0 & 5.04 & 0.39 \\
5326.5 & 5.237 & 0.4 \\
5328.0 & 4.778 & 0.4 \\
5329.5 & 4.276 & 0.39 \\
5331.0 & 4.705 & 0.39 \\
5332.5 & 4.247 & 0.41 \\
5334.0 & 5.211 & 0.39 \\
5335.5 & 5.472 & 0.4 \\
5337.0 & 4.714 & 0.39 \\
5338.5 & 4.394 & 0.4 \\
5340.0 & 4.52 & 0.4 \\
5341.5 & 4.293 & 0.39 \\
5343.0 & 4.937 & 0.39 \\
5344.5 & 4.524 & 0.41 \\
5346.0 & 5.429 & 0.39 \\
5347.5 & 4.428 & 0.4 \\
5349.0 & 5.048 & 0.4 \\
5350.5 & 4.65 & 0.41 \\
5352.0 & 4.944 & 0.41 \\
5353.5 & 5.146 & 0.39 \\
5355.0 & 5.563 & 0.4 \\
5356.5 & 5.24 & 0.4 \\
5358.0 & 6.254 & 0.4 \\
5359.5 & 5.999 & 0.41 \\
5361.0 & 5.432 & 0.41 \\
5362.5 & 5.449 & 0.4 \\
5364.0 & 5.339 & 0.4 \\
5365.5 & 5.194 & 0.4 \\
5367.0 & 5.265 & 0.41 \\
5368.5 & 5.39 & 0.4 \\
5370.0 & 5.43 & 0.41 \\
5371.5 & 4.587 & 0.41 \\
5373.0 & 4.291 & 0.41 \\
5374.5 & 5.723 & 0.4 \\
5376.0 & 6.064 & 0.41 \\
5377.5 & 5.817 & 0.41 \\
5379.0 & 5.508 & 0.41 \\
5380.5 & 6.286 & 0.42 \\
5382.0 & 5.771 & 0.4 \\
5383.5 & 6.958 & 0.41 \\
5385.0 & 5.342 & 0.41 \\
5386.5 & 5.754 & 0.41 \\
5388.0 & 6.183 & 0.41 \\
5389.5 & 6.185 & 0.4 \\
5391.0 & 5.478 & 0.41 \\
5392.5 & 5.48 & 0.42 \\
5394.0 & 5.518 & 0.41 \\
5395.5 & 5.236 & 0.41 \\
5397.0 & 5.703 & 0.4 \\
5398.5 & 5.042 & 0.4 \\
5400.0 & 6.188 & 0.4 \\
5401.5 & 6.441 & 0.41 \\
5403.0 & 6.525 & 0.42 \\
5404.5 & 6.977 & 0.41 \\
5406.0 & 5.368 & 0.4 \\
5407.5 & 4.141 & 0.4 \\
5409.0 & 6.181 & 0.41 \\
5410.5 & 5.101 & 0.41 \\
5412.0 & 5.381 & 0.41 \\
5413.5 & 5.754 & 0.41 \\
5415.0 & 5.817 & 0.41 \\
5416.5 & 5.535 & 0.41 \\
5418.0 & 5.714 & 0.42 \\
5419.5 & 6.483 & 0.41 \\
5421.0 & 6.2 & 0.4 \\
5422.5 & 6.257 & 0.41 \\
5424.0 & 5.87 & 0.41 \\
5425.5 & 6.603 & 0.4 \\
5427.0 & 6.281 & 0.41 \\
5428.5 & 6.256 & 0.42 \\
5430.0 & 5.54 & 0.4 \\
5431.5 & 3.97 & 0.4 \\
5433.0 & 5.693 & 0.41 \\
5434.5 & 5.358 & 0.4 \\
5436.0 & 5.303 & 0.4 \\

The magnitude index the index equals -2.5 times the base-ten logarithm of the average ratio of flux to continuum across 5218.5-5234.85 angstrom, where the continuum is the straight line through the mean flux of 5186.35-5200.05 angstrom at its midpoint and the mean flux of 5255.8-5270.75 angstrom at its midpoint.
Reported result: -0.11 mag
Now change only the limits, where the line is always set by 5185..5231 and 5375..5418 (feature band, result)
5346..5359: 0.008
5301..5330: -0.066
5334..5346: 0.066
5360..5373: 0.037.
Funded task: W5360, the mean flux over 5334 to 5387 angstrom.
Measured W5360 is 5.29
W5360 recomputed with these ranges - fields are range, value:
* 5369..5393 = 5.68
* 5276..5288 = 4.82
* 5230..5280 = 4.41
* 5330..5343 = 4.7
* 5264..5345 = 4.74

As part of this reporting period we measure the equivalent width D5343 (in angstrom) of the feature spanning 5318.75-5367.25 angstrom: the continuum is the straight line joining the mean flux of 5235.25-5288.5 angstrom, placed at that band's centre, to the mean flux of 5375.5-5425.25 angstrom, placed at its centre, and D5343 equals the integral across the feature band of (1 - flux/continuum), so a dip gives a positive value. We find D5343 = 2.3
